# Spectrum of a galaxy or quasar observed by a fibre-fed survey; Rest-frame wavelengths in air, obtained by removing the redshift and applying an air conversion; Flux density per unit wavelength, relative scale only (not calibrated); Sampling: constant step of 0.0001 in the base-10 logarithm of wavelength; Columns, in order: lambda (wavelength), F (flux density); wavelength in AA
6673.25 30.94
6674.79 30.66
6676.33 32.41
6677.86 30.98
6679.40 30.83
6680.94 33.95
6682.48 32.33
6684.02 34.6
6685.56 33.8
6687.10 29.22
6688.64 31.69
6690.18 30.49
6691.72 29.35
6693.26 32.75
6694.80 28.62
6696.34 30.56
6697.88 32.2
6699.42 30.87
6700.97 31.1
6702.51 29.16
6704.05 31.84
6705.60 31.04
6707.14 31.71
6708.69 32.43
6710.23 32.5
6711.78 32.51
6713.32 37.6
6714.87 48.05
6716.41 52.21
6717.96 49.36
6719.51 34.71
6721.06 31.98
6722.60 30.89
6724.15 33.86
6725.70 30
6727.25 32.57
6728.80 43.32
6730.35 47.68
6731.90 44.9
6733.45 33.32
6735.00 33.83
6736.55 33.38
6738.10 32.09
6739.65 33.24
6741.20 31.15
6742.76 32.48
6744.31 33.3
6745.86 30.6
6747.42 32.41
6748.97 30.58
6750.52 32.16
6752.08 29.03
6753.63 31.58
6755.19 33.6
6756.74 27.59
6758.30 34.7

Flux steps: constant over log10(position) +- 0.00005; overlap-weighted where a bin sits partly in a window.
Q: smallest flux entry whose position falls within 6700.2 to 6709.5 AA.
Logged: 29.16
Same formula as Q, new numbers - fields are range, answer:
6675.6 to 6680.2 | 30.83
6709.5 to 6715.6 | 32.5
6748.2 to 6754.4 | 29.03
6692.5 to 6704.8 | 28.62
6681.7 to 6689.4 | 29.22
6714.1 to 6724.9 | 30.89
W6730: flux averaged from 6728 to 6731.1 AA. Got 45.4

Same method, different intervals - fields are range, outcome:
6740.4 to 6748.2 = 32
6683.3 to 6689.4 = 32.3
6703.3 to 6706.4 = 31.4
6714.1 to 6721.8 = 43.3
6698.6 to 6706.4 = 30.8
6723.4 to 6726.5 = 31.9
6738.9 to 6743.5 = 32.2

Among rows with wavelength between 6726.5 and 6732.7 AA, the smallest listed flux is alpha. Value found 32.57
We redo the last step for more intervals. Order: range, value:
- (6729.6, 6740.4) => 32.09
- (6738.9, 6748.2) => 30.6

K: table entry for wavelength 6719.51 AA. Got 34.71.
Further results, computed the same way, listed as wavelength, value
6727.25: 32.57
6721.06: 31.98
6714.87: 48.05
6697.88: 32.2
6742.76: 32.48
